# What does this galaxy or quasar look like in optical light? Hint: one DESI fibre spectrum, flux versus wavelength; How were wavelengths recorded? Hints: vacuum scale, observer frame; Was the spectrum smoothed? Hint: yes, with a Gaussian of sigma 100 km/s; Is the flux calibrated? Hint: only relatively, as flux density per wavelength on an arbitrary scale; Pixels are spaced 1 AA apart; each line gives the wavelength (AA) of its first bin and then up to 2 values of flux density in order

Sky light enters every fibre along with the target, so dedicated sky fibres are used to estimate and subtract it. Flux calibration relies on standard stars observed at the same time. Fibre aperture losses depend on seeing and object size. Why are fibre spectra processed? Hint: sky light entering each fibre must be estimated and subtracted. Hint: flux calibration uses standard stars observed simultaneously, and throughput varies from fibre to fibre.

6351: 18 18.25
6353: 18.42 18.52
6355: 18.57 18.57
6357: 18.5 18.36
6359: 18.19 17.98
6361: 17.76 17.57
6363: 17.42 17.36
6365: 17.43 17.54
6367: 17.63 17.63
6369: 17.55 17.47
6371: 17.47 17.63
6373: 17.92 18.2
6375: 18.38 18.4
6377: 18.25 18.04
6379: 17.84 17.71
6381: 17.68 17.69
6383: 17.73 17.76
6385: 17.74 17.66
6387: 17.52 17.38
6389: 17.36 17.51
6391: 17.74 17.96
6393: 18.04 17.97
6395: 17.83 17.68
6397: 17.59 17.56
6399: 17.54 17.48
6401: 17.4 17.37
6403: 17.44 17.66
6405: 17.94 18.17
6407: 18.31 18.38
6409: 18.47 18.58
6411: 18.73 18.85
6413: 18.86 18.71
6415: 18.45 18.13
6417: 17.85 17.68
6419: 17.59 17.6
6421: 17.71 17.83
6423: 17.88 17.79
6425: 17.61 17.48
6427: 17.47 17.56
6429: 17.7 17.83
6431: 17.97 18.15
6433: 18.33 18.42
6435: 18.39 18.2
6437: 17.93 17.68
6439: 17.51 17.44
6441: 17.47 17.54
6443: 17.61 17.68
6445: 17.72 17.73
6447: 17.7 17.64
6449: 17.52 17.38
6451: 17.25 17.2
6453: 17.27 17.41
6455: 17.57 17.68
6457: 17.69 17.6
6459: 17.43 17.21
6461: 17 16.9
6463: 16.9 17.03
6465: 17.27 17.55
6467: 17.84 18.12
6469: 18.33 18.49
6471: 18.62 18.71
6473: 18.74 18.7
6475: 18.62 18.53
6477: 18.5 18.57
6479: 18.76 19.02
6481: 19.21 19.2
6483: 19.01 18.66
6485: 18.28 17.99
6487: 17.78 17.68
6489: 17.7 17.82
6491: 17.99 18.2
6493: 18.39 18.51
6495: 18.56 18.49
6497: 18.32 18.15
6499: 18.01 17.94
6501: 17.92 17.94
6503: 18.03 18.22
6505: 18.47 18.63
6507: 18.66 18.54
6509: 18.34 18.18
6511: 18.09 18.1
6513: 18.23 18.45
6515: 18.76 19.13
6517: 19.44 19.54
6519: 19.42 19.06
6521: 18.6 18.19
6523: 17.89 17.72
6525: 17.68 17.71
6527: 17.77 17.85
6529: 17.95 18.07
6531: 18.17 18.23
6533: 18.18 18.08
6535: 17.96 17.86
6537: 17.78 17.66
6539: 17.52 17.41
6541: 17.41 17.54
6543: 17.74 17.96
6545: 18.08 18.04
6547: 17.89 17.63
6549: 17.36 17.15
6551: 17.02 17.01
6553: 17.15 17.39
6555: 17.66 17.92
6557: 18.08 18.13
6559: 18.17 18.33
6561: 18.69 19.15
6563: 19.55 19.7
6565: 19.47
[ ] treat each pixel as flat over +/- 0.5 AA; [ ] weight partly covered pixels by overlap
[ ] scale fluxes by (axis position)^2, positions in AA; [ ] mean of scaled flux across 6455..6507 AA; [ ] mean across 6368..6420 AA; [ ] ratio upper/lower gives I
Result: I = 1.04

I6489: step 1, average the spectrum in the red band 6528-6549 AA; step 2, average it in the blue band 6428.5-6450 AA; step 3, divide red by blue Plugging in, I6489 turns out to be 1.0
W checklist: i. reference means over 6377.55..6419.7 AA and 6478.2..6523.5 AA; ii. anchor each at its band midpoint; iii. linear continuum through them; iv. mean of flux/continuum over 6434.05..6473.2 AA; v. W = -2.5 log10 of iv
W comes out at 0.031 mag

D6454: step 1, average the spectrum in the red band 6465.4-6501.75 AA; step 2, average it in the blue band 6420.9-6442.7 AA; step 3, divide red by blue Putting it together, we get 1.0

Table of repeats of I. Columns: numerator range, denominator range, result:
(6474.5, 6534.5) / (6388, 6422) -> 1.06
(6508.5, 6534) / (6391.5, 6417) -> 1.05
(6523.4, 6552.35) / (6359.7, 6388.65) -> 1.05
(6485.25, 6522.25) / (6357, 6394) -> 1.08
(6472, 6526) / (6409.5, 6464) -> 1.06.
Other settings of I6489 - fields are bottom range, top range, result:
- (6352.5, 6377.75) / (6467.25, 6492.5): 1.03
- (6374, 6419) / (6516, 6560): 1.00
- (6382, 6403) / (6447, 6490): 1.02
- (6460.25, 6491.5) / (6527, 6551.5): 0.98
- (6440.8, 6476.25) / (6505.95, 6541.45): 1.03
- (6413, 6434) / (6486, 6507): 1.01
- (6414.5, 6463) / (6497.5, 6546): 1.03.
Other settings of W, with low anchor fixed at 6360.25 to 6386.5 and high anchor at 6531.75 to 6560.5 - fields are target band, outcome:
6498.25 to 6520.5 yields -0.05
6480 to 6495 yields -0.04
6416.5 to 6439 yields -0.01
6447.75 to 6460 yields 0.02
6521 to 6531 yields -0.01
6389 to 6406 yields 0.00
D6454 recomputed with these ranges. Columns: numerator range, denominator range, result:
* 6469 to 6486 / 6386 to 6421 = 1.04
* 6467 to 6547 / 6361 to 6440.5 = 1.02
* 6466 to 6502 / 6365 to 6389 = 1.03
